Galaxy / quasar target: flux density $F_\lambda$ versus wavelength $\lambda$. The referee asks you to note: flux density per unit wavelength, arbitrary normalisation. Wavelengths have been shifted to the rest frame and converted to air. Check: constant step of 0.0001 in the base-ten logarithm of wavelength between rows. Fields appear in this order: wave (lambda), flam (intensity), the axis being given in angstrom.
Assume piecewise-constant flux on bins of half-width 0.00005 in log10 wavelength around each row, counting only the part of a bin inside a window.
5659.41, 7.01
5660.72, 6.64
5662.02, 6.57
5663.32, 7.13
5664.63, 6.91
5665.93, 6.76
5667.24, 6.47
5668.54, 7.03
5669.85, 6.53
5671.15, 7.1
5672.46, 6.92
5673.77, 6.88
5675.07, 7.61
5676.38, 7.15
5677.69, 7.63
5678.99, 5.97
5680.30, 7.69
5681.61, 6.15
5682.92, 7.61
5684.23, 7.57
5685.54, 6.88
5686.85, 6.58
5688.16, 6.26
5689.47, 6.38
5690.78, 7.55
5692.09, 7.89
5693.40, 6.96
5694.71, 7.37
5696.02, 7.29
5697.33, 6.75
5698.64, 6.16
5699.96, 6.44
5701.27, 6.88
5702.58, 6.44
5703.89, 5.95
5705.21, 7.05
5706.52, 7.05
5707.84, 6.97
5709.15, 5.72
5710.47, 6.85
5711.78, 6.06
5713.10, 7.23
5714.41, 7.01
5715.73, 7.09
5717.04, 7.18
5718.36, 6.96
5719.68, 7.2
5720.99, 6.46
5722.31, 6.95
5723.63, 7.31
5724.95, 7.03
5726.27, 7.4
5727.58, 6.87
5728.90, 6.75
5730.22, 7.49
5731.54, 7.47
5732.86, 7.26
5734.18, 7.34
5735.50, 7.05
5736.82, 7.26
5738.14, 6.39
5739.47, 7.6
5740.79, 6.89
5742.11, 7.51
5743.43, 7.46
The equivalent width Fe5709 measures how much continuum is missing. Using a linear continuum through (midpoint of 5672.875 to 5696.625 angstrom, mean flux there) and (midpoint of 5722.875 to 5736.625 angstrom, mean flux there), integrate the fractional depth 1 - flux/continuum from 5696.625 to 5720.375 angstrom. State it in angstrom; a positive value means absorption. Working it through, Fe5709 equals 1.4 angstrom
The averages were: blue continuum 7.08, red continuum 7.2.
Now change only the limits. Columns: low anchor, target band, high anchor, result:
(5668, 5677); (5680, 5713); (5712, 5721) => 1.0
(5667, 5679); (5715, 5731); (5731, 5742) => 0.2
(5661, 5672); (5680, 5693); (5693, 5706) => -0.5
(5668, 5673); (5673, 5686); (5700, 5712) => -0.6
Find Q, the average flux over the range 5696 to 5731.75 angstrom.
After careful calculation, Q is 6.84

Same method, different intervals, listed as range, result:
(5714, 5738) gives 7.1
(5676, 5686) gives 7.08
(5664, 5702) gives 6.94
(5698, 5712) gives 6.52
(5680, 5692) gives 6.98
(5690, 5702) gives 7.02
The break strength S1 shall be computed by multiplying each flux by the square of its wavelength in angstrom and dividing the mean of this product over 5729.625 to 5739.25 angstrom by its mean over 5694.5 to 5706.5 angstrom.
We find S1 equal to 1.09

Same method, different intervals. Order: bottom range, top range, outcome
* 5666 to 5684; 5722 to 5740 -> 1.04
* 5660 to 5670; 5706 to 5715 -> 1.01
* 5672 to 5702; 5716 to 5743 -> 1.04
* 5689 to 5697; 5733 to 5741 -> 1.00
